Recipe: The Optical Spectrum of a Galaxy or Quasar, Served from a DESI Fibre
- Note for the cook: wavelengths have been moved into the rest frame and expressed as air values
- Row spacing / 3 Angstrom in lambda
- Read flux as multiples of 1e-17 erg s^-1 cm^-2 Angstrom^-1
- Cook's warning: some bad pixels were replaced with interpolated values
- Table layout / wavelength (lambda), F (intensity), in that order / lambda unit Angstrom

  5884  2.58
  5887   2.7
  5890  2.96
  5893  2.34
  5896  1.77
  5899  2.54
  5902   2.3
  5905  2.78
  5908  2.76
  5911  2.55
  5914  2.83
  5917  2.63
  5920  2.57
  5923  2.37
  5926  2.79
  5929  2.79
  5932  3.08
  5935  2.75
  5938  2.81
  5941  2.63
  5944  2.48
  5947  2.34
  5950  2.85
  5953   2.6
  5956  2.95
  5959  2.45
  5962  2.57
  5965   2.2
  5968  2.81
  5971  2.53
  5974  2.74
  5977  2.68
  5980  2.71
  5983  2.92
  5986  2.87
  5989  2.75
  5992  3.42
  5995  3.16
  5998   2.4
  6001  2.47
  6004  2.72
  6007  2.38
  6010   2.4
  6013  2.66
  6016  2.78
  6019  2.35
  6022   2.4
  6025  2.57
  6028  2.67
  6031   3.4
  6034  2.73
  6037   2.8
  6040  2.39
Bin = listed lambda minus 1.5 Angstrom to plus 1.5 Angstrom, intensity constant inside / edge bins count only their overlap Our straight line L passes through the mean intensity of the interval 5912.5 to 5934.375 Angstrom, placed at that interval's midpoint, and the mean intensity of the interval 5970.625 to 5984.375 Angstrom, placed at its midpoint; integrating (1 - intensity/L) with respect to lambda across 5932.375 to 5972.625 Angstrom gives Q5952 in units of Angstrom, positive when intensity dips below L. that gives 1.5 Angstrom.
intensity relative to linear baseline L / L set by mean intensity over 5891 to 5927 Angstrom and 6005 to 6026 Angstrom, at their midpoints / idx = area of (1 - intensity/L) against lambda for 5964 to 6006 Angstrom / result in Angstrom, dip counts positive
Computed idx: -3.9 Angstrom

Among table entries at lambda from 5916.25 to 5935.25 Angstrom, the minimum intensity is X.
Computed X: 2.37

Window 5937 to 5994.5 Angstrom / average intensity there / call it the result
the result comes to 2.71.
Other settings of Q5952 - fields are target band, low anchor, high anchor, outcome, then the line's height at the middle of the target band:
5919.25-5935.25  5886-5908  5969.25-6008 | -0.9 Angstrom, 2.58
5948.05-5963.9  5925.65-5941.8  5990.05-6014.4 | 0.7 Angstrom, 2.78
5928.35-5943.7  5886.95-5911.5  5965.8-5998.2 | -0.8 Angstrom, 2.65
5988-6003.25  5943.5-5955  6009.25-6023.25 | -1.7 Angstrom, 2.55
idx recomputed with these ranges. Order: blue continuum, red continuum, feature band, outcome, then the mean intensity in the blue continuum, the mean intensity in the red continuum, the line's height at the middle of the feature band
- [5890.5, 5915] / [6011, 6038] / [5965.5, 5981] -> -0.3 Angstrom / 2.5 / 2.7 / 2.61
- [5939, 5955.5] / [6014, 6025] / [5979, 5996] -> -2.7 Angstrom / 2.61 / 2.52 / 2.56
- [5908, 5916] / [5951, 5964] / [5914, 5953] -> -0.1 Angstrom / 2.7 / 2.63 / 2.67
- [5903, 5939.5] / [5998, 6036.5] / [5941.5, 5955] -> 0.5 Angstrom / 2.72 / 2.62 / 2.69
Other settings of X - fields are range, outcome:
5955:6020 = 2.2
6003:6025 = 2.35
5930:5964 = 2.34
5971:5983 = 2.53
